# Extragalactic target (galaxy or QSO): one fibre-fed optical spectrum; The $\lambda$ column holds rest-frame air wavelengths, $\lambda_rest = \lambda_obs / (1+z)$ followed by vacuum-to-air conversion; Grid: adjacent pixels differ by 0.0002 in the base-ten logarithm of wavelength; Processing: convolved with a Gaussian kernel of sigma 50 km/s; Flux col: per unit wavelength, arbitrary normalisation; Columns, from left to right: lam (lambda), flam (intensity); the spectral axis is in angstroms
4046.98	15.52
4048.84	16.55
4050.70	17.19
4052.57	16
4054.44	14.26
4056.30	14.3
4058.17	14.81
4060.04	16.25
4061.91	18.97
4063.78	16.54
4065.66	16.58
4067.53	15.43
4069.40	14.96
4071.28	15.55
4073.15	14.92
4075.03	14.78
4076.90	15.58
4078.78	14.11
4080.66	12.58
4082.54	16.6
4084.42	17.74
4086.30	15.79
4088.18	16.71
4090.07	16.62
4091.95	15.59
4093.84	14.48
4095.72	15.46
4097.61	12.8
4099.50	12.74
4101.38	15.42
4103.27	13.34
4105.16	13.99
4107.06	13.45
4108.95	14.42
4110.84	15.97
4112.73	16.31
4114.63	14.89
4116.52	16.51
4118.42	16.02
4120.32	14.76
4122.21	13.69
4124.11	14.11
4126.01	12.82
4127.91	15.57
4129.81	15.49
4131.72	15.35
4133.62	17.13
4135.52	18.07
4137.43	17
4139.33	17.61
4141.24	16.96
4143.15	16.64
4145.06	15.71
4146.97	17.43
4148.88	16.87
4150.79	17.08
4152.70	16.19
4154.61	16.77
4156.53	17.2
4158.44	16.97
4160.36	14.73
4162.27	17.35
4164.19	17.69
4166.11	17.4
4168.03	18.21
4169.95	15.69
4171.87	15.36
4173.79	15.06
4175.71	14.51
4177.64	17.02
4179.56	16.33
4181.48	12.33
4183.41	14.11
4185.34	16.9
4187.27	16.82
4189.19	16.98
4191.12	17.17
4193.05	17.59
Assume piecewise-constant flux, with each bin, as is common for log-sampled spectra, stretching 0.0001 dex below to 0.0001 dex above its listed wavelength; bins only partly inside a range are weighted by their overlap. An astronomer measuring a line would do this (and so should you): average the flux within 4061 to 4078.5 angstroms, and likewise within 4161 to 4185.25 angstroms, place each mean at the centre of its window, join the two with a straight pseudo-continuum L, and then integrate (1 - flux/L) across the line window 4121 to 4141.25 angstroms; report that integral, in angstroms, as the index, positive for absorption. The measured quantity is 0.22 angstroms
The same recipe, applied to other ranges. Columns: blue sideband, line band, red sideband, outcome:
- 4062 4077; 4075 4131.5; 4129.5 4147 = 4.4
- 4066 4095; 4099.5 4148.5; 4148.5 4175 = 1.7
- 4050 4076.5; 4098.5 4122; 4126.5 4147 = 2.1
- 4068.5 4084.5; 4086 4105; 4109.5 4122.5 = 0.6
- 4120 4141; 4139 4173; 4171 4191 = -2.4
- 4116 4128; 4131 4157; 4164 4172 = -1.8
